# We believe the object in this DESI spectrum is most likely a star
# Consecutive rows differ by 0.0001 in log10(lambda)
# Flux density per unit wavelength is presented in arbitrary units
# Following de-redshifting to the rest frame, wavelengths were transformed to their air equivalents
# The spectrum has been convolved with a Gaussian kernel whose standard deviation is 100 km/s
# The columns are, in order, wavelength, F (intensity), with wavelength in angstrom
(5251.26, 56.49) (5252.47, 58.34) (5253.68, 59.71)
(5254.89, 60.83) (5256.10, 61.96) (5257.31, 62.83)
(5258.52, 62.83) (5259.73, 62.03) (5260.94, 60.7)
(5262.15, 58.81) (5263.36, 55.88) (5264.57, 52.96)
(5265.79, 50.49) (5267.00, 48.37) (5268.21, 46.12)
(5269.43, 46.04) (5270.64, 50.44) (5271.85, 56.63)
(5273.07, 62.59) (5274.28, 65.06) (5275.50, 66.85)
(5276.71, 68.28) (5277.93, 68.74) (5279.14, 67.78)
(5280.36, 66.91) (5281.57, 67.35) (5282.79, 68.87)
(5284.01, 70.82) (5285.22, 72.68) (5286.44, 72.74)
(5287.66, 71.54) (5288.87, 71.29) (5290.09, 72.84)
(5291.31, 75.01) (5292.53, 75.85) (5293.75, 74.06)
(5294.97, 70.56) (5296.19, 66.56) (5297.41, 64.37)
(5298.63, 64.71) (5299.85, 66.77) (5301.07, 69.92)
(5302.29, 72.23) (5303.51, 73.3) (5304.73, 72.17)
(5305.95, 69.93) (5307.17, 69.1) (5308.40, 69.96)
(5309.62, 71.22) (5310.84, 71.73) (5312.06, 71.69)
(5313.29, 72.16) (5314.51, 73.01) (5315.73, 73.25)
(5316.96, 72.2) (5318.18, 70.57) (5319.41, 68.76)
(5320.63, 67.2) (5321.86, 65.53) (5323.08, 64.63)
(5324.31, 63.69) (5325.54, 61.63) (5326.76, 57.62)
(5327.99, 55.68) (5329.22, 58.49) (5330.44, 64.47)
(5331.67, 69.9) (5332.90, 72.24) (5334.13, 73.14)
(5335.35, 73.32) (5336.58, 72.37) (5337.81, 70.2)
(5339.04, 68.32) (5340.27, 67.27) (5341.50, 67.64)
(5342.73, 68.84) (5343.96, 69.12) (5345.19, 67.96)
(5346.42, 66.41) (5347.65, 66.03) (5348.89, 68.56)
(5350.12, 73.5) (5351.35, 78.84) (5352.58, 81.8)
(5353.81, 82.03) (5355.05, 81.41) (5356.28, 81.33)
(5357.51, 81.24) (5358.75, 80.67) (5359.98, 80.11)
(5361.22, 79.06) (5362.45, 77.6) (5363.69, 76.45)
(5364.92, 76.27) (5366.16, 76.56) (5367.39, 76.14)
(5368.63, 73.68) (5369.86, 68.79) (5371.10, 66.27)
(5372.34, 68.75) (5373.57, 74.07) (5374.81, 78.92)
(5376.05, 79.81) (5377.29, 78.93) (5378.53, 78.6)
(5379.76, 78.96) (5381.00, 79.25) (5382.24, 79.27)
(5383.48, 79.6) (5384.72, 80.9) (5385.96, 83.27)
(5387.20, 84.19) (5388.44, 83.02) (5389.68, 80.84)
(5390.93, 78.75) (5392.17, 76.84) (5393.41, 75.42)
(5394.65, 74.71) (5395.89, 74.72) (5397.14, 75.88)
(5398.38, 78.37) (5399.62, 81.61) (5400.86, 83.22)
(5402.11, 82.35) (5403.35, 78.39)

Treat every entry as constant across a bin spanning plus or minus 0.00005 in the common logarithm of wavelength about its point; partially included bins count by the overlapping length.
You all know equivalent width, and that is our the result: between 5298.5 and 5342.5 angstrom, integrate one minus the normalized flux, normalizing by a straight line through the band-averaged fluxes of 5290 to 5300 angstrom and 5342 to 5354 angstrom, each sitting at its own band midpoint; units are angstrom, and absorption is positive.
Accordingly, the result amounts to 1.5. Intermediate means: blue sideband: 70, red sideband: 71.9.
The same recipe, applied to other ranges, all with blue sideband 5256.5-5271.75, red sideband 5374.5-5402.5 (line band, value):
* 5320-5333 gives 0.7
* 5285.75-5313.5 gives -4.0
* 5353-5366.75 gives -1.0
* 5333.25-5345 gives -0.1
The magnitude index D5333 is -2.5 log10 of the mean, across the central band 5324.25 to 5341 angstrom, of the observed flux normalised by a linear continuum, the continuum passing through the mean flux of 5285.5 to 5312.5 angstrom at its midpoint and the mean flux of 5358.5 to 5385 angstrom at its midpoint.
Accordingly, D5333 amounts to 0.11 mag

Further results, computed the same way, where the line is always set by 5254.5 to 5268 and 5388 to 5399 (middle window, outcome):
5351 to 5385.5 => -0.058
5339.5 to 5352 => 0.014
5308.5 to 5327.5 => -0.036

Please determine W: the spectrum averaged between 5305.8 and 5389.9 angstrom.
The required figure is 73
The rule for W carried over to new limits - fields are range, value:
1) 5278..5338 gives 69.2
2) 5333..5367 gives 74.3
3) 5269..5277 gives 59.4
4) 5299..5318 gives 71.2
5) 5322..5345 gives 66.6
